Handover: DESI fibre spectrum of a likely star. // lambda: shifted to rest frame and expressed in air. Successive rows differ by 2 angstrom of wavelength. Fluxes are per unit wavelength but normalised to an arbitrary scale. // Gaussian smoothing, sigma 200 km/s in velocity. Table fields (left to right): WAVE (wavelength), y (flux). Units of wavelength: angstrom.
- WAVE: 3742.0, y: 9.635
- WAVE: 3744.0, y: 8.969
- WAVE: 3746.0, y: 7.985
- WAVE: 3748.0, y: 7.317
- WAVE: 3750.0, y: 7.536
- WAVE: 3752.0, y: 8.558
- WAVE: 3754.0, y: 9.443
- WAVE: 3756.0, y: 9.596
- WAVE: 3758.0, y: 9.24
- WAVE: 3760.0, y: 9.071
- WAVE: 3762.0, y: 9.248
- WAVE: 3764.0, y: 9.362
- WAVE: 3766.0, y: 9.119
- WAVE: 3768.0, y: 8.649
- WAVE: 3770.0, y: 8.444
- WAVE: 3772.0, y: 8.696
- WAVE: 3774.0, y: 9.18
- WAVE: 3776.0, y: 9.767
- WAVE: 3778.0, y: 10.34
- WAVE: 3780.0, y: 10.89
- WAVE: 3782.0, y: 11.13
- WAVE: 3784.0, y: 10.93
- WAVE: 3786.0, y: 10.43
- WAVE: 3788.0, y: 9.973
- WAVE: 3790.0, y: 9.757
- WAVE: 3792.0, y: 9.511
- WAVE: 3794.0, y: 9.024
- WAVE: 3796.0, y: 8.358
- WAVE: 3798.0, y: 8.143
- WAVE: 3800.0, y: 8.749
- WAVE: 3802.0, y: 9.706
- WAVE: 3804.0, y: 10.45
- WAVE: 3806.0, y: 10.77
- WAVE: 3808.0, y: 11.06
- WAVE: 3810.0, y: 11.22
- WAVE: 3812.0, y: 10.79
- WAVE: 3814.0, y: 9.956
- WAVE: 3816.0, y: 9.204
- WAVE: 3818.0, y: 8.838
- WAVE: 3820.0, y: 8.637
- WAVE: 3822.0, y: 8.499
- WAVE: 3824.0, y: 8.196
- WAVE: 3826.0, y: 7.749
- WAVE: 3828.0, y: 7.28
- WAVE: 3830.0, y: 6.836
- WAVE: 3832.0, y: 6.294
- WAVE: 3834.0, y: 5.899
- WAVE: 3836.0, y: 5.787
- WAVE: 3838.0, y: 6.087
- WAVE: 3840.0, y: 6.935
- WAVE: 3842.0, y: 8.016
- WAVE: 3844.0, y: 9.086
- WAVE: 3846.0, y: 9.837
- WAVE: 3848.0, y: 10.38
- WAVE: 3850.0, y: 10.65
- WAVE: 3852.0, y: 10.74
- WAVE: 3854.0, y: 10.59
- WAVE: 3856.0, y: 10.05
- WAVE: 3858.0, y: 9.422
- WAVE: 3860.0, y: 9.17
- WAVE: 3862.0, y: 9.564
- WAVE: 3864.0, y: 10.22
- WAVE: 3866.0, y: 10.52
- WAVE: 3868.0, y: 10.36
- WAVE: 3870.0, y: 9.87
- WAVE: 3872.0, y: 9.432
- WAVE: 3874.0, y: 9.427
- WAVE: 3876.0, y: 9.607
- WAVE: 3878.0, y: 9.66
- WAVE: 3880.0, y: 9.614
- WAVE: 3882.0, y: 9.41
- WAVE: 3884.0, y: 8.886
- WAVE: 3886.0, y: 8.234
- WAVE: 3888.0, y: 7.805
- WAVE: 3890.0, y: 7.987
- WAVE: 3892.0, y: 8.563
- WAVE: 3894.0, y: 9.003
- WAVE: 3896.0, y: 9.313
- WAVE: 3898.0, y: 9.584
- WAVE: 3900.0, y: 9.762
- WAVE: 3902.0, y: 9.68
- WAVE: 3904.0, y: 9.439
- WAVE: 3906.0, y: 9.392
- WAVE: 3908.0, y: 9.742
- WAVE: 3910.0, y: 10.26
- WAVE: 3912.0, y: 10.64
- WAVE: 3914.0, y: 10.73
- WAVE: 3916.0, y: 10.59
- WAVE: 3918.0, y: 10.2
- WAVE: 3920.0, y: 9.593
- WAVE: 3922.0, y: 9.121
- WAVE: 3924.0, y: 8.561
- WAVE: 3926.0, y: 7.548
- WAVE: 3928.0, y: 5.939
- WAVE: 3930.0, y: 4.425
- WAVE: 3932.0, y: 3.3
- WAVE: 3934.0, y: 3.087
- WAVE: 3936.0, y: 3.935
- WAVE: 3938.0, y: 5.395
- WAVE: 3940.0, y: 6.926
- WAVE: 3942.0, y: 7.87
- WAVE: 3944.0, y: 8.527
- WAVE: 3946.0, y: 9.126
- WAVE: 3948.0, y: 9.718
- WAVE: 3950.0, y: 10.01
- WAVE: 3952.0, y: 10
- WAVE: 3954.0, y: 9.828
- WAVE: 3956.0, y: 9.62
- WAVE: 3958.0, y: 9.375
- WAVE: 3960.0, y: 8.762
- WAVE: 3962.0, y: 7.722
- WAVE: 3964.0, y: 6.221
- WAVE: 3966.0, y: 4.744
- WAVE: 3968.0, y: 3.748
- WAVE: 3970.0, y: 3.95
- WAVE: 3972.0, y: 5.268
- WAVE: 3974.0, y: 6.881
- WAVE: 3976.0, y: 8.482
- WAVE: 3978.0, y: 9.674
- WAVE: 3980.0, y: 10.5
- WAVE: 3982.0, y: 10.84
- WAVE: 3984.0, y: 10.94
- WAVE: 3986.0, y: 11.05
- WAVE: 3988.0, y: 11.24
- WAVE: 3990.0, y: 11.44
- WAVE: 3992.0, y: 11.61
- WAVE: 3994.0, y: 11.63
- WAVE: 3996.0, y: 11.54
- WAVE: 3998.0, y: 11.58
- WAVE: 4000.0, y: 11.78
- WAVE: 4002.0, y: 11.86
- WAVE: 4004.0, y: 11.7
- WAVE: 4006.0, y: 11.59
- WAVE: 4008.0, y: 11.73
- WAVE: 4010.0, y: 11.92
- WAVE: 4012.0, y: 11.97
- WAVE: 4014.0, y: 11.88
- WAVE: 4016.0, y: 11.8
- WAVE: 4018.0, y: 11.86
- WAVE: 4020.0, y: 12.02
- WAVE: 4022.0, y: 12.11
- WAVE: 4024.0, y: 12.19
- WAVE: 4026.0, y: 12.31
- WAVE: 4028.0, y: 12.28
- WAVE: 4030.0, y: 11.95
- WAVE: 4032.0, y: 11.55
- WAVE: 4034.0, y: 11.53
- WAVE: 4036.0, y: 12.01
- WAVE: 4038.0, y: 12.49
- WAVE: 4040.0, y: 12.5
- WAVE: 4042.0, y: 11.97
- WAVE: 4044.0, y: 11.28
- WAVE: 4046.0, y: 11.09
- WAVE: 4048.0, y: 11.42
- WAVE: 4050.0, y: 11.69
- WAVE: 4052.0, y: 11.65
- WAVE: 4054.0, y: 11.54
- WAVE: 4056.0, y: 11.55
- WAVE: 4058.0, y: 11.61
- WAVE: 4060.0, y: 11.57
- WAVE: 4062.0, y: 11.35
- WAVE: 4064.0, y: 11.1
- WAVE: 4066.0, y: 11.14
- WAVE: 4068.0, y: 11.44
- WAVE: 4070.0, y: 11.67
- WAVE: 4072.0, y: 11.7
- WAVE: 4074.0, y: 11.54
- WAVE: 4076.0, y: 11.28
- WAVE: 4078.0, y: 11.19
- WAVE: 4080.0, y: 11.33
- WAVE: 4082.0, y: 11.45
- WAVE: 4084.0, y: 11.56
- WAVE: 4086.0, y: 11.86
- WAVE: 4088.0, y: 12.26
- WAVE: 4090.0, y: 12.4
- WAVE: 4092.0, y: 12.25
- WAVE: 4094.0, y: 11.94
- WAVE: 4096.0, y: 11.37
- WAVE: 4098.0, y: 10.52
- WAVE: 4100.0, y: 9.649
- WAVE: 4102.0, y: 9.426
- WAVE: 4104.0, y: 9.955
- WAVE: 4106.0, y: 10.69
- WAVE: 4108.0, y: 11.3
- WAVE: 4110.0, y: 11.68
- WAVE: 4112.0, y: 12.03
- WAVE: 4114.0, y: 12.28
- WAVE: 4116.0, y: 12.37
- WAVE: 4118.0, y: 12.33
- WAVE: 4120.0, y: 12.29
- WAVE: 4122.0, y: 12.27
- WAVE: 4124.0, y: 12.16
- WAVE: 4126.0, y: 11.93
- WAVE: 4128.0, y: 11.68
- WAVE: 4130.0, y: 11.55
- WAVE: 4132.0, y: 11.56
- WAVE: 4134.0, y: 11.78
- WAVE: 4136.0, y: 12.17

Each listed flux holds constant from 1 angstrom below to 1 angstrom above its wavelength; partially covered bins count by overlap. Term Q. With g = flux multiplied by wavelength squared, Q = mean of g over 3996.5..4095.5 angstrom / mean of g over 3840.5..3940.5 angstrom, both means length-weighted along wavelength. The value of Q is 1.43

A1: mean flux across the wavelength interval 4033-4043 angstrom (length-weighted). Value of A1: 12.1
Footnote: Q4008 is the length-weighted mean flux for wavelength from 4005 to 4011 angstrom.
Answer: 11.7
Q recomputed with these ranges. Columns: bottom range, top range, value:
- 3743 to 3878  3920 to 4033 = 1.11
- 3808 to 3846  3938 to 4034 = 1.33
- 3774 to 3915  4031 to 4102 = 1.38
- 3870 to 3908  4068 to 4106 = 1.36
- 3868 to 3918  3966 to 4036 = 1.19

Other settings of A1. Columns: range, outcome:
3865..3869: 10.4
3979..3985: 10.8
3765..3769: 8.88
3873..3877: 9.52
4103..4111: 10.9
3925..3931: 5.97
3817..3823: 8.66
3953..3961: 9.4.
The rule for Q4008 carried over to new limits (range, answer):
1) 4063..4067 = 11.1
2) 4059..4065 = 11.3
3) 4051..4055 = 11.6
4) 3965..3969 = 4.25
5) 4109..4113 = 11.9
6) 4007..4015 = 11.9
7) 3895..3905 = 9.56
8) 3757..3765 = 9.23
